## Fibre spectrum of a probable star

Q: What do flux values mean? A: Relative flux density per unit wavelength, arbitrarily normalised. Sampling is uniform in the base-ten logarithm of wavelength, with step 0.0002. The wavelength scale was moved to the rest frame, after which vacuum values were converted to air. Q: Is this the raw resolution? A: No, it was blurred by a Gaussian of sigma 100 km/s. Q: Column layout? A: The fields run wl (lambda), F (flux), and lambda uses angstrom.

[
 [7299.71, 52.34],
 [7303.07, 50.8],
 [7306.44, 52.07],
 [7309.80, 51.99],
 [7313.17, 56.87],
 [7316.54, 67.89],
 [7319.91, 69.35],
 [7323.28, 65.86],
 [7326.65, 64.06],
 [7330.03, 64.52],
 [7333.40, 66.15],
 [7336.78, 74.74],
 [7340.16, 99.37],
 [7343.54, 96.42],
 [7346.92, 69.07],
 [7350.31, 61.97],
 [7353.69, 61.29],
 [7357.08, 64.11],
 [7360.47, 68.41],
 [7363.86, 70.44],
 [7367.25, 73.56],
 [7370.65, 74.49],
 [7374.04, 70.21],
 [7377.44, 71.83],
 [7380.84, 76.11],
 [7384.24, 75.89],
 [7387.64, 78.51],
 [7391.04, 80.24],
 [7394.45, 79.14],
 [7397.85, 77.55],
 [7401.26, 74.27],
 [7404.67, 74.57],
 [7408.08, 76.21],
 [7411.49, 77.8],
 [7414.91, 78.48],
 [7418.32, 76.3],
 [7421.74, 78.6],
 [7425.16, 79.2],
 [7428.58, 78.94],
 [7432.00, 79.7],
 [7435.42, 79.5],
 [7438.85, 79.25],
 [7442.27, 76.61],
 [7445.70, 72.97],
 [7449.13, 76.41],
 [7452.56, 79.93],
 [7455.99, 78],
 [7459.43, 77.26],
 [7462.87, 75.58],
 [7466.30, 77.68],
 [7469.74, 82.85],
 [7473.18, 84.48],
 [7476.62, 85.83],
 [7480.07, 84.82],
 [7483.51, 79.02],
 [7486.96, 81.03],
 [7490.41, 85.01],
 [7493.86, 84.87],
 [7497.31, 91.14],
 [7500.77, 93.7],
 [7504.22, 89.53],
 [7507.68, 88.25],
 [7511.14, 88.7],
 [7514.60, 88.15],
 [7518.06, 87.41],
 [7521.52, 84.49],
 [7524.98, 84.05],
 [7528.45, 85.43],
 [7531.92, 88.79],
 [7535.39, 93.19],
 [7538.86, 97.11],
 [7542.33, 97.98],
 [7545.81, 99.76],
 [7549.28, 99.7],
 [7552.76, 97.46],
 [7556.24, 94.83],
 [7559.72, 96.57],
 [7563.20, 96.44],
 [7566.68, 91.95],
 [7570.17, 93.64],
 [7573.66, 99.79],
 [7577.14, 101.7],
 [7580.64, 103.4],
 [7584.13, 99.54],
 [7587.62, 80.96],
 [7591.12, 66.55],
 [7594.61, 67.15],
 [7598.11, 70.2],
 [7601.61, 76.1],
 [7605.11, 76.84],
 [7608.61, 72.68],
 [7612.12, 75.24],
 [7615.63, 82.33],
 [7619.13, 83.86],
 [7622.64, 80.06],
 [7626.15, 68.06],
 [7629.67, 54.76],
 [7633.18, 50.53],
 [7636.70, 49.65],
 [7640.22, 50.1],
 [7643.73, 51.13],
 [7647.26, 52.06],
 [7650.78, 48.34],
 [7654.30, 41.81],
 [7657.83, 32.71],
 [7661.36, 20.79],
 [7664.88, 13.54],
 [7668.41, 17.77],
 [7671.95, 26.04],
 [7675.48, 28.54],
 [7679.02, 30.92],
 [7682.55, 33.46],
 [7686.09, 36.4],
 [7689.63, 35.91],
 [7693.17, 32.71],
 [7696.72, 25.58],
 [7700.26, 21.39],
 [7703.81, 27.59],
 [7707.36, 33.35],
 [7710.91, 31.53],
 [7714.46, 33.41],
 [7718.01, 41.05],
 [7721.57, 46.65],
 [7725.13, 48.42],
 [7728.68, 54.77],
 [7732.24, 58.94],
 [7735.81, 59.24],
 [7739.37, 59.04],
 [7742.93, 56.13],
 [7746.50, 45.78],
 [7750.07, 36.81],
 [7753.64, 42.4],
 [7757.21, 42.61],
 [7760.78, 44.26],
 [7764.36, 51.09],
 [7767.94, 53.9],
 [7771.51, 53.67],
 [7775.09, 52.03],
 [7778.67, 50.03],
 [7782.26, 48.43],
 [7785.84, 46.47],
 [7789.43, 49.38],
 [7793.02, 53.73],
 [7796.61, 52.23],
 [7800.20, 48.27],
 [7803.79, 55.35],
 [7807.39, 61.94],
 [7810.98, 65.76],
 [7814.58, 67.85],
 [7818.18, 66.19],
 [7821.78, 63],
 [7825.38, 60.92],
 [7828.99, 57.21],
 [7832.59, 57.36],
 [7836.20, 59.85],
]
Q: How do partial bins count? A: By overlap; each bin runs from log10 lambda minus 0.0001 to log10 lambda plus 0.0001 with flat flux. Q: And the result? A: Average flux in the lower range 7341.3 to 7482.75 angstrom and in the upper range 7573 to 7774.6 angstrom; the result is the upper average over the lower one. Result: 0.7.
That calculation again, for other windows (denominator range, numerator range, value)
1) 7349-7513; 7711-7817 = 0.65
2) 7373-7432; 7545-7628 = 1.12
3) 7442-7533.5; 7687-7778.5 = 0.52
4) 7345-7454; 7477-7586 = 1.23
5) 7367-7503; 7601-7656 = 0.80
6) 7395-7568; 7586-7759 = 0.57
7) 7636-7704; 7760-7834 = 1.64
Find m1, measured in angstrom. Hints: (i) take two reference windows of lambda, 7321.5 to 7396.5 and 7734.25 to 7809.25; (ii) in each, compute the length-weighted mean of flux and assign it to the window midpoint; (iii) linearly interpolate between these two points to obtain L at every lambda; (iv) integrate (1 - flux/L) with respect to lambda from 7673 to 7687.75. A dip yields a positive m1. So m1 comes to 6.3 angstrom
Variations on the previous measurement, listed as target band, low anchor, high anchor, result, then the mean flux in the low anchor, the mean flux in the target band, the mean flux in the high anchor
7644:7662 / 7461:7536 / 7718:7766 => 6.16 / 85.5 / 41.3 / 49.4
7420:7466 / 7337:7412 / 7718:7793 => -4.79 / 75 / 77.8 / 49.9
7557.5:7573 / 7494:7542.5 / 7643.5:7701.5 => -5.00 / 89.4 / 95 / 31.9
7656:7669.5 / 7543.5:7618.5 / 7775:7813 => 9.62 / 87.8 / 21.5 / 53.2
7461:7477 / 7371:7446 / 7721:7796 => -1.90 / 76.9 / 80.9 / 50.3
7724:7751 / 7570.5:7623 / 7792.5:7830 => 5.84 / 82.8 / 53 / 59.6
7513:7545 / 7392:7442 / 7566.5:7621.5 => -3.32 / 77.8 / 89.9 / 83.6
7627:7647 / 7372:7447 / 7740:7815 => 2.93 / 76.9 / 52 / 51.2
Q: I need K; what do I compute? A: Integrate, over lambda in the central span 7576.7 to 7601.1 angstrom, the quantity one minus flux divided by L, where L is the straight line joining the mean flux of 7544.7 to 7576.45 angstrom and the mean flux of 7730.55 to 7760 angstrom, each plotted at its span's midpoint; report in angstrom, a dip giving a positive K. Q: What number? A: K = 1.9 angstrom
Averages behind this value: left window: 96.8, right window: 49.9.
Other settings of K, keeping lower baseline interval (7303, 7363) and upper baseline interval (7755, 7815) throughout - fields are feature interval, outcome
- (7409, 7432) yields -4.90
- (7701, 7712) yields 5.02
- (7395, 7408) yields -2.14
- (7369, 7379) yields -0.92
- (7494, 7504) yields -4.67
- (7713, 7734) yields 2.69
